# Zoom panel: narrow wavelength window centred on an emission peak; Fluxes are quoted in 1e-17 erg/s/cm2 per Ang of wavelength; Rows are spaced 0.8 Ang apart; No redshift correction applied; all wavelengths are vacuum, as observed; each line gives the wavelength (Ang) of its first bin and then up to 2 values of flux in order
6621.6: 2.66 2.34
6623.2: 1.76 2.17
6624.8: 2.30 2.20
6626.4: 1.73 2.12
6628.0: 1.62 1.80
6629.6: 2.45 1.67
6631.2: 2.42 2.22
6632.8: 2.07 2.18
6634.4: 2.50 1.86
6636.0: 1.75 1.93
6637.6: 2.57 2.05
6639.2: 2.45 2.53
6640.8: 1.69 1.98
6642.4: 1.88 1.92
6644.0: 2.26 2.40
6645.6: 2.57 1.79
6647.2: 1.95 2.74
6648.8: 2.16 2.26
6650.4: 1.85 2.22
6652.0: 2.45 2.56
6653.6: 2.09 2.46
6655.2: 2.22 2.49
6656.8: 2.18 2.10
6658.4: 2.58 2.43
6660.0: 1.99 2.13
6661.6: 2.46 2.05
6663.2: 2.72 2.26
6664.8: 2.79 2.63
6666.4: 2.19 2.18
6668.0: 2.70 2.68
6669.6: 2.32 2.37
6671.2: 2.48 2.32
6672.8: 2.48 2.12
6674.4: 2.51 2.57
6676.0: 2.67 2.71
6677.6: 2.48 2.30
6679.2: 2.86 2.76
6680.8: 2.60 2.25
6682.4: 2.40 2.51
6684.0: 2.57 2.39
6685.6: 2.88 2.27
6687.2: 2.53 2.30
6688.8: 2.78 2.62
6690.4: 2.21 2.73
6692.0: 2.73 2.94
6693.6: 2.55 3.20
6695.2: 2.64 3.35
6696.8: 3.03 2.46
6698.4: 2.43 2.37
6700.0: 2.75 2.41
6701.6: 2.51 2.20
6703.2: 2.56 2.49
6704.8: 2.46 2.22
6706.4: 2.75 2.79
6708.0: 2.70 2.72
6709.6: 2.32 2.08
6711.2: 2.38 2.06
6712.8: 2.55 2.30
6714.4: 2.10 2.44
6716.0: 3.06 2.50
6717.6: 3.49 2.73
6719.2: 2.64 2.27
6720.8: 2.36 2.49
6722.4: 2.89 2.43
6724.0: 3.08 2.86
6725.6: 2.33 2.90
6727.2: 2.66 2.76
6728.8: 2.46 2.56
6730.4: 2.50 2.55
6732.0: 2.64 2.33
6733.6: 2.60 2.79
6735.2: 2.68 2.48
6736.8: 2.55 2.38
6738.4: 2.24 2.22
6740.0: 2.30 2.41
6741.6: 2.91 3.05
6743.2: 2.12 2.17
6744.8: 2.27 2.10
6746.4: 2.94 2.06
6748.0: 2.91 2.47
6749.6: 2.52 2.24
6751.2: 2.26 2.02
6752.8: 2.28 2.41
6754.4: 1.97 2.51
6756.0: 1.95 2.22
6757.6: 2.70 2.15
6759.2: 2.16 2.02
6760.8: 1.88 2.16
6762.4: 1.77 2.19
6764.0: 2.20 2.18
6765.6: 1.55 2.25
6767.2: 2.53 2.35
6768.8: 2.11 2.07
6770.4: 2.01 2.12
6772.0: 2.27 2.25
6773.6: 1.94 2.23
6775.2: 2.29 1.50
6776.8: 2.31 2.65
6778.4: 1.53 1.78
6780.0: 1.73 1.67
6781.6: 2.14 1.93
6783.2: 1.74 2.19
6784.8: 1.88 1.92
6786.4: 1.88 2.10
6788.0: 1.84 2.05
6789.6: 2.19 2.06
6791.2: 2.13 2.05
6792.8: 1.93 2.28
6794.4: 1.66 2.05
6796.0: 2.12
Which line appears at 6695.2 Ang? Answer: H-gamma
